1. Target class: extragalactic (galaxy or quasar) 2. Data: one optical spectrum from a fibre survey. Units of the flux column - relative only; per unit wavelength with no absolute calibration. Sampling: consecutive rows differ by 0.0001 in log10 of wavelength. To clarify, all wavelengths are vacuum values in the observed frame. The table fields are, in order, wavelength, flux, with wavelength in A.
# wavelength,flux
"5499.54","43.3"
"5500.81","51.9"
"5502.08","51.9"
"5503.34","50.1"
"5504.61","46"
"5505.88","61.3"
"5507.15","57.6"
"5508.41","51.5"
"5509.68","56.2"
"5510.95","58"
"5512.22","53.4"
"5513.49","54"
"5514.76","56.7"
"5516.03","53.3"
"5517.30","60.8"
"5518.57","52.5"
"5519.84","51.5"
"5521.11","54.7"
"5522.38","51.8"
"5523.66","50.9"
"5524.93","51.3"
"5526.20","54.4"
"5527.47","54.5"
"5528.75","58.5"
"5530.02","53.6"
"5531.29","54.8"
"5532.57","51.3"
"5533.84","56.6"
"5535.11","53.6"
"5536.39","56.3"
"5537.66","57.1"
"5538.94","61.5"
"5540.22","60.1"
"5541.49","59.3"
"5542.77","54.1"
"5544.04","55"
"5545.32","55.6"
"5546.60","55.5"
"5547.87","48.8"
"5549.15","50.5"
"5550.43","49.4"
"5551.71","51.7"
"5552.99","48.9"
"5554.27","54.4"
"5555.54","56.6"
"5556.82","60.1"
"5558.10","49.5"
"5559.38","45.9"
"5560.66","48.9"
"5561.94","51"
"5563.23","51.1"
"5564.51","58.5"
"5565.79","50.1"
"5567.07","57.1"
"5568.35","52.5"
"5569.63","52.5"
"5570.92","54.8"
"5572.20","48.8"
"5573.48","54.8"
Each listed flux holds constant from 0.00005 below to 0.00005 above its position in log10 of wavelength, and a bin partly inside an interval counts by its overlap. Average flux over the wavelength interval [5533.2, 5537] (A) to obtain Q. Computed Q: 55.5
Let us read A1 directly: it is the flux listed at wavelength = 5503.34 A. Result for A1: 50.1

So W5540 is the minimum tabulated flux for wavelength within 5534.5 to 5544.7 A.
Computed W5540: 53.6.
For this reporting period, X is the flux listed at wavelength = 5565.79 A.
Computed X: 50.1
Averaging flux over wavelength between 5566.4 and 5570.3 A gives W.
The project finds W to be 54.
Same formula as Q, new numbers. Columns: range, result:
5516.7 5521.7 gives 54.9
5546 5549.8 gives 51.6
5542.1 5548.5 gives 53.9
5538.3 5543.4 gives 58.7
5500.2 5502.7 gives 51.8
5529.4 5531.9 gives 54.3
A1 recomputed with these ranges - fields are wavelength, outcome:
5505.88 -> 61.3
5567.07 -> 57.1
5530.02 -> 53.6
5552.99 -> 48.9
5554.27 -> 54.4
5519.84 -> 51.5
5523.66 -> 50.9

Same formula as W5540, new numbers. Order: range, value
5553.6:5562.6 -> 45.9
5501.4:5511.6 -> 46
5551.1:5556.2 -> 48.9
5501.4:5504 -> 50.1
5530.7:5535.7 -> 51.3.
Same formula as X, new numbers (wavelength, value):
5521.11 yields 54.7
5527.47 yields 54.5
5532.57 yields 51.3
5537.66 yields 57.1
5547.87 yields 48.8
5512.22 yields 53.4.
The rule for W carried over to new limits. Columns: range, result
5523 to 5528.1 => 52.8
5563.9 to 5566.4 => 54.3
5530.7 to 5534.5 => 54.3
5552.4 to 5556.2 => 53.5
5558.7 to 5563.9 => 49.2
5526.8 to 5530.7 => 55.5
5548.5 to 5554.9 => 50.9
